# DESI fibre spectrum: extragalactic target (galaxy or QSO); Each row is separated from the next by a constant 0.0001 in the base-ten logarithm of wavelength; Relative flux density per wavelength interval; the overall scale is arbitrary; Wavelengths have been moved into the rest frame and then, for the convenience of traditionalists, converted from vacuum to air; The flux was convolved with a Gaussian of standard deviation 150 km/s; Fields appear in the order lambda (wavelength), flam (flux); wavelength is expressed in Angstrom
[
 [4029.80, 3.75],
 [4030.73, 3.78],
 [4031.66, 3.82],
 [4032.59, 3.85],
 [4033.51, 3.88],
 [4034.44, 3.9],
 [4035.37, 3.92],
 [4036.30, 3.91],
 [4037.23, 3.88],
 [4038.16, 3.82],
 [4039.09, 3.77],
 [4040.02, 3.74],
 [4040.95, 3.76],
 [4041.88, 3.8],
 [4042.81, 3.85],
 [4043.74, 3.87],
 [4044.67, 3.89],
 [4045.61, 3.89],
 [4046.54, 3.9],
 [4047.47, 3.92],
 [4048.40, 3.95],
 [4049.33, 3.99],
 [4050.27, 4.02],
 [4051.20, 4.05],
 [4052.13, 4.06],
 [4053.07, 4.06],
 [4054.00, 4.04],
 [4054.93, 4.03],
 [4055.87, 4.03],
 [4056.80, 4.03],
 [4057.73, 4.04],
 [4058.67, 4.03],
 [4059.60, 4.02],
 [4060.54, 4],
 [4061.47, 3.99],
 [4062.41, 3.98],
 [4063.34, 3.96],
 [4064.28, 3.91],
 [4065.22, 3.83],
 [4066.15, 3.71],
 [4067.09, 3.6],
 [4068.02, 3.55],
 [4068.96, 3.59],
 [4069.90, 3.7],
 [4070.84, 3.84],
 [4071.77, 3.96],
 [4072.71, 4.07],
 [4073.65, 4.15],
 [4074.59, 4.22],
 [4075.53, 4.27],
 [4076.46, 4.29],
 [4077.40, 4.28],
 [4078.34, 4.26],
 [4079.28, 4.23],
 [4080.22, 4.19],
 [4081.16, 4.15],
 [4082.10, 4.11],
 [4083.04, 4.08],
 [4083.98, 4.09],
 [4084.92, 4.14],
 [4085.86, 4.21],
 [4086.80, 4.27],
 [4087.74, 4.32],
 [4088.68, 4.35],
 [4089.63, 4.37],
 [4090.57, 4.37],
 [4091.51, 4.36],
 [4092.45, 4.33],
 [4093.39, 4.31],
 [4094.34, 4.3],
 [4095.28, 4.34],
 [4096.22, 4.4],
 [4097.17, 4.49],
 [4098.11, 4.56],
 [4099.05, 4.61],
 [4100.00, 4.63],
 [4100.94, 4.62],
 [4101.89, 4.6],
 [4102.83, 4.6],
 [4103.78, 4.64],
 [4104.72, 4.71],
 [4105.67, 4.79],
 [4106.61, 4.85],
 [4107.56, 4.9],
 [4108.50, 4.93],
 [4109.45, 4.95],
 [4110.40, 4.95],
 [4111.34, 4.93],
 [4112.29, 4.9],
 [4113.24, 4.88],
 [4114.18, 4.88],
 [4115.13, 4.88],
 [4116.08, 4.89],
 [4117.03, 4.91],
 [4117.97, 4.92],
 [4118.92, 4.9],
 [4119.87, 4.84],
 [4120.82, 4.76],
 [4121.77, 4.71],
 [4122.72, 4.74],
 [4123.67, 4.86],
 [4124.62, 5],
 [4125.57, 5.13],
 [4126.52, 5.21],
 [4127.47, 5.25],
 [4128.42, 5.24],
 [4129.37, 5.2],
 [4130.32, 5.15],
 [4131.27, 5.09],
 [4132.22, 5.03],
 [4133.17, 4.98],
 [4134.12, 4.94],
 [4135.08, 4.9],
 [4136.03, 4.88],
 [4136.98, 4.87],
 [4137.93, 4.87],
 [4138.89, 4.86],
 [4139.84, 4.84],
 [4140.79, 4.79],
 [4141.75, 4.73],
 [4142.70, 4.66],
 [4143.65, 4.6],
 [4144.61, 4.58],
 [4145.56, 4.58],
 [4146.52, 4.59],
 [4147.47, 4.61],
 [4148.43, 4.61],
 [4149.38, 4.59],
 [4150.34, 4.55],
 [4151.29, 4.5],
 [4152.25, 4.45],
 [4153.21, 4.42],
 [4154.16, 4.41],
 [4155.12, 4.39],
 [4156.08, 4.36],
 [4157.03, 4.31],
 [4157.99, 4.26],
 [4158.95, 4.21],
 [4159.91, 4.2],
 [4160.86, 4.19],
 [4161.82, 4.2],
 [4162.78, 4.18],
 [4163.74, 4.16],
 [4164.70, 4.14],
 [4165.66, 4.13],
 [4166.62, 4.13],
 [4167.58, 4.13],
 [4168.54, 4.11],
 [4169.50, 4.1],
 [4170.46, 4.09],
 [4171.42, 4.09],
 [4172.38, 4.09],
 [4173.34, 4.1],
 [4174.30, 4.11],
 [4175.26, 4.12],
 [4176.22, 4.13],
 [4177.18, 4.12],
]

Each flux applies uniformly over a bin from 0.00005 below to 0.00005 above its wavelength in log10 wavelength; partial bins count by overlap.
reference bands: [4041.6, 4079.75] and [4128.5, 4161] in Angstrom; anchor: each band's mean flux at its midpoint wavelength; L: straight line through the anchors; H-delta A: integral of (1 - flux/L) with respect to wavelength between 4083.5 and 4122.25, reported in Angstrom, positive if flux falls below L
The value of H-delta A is -2.7 Angstrom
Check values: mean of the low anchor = 3.97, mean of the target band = 4.62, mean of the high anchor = 4.67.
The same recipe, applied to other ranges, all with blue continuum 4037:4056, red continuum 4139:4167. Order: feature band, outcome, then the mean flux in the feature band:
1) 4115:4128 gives -2.0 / 4.93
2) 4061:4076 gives 0.5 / 3.9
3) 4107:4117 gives -1.6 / 4.91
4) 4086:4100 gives -0.8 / 4.39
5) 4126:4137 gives -1.9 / 5.07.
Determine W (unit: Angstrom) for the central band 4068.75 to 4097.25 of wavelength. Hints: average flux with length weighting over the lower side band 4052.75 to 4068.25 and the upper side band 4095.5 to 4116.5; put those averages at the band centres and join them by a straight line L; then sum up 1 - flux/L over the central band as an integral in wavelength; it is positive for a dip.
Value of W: 0.9 Angstrom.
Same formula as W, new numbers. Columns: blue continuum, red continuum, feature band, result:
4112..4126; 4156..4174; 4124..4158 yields -1.71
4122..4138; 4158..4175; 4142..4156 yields 0.08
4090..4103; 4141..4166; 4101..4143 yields -4.32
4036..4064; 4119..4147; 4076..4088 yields 0.30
